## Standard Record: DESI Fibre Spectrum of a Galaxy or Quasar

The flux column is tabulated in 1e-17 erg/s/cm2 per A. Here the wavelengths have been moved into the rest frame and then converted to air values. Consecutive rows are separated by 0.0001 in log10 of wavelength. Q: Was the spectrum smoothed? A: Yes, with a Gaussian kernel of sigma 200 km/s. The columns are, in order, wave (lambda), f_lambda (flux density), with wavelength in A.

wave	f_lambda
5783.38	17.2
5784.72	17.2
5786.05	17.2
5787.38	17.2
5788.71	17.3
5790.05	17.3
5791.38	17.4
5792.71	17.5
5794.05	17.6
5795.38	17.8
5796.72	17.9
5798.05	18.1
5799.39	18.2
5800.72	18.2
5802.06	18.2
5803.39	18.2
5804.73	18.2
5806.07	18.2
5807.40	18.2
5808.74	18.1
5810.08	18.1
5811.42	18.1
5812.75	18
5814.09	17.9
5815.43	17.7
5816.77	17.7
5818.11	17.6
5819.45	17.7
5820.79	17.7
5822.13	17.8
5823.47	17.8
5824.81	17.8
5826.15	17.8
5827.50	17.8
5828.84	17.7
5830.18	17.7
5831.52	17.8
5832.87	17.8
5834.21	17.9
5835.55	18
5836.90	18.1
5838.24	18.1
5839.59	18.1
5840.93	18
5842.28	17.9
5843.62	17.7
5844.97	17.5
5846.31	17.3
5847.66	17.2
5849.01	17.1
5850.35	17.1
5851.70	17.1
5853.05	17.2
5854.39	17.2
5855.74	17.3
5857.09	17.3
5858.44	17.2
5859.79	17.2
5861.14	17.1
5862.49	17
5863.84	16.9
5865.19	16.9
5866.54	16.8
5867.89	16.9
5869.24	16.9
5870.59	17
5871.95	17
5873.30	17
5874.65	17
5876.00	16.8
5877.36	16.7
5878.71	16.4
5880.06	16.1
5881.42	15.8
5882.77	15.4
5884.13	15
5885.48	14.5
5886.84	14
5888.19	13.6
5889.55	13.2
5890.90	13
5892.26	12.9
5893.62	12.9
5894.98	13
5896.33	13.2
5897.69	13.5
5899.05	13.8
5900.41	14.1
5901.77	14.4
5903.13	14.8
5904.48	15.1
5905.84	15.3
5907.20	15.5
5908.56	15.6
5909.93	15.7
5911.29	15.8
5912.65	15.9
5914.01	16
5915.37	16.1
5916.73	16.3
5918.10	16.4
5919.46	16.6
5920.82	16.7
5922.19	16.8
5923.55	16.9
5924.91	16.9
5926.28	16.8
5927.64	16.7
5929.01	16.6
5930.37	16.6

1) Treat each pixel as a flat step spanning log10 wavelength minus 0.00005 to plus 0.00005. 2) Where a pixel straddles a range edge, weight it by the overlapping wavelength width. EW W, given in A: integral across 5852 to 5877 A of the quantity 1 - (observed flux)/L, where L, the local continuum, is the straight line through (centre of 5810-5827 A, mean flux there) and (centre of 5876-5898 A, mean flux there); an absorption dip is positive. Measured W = -2.4 A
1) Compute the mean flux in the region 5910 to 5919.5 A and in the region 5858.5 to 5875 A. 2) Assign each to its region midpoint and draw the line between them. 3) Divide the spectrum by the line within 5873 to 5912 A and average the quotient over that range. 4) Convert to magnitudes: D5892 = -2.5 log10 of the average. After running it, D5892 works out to 0.118 mag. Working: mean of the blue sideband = 17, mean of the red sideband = 16.1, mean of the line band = 14.8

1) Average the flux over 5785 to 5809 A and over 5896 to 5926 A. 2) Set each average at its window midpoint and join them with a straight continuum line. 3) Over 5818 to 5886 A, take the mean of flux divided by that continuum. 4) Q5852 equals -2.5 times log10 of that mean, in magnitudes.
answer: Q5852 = -0.029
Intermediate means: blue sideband 17.8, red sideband 15.6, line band 17.2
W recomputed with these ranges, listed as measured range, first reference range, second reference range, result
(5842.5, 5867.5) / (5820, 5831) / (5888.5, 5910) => -1.38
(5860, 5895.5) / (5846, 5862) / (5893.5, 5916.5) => 1.05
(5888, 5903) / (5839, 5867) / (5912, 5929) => 2.98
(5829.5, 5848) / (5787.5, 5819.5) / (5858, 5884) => -0.58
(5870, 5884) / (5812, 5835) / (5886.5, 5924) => -0.49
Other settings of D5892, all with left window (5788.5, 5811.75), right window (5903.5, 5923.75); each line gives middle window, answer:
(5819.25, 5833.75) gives -0.02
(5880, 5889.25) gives 0.12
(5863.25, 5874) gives -0.01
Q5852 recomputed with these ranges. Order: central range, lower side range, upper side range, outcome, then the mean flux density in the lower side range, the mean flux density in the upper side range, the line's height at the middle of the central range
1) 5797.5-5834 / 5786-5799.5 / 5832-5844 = -0.01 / 17.6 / 18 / 17.8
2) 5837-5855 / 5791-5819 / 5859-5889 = -0.04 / 18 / 16.3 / 16.9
